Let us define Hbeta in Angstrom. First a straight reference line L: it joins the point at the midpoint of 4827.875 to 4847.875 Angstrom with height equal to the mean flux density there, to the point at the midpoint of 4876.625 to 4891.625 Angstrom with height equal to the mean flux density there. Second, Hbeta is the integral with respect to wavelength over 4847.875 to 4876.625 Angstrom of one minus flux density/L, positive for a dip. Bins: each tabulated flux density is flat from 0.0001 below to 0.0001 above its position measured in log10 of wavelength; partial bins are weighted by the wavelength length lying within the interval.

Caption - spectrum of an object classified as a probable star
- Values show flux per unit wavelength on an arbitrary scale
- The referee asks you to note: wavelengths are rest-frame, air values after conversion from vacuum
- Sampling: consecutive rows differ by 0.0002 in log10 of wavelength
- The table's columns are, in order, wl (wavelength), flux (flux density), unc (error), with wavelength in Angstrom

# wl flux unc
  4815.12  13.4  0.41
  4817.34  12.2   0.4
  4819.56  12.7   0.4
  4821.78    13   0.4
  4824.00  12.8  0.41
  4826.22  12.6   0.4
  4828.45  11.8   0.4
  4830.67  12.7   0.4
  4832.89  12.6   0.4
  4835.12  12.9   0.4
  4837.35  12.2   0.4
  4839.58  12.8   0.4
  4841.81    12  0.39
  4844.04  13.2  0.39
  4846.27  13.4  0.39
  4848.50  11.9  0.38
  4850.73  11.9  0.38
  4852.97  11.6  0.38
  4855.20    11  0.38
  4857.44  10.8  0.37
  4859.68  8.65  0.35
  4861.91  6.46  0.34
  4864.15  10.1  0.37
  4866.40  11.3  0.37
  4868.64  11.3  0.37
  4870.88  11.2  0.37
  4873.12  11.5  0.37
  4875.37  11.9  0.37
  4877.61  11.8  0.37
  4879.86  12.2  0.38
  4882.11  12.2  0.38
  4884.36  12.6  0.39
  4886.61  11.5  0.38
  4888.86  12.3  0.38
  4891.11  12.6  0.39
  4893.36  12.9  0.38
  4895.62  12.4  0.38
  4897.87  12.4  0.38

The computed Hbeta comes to 3.84 Angstrom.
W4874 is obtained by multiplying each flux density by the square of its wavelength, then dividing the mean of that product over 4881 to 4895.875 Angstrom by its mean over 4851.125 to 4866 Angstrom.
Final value 1.26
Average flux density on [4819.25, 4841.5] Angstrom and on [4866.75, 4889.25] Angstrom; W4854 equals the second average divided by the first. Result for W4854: 0.9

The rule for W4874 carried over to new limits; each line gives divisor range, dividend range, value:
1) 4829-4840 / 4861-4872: 0.82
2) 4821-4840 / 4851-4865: 0.79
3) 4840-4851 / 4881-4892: 0.99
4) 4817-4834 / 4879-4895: 1.01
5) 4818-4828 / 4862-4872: 0.84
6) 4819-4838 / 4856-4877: 0.84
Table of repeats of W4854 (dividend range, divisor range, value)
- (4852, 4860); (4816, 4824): 0.84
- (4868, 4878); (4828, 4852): 0.92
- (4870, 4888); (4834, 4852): 0.95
